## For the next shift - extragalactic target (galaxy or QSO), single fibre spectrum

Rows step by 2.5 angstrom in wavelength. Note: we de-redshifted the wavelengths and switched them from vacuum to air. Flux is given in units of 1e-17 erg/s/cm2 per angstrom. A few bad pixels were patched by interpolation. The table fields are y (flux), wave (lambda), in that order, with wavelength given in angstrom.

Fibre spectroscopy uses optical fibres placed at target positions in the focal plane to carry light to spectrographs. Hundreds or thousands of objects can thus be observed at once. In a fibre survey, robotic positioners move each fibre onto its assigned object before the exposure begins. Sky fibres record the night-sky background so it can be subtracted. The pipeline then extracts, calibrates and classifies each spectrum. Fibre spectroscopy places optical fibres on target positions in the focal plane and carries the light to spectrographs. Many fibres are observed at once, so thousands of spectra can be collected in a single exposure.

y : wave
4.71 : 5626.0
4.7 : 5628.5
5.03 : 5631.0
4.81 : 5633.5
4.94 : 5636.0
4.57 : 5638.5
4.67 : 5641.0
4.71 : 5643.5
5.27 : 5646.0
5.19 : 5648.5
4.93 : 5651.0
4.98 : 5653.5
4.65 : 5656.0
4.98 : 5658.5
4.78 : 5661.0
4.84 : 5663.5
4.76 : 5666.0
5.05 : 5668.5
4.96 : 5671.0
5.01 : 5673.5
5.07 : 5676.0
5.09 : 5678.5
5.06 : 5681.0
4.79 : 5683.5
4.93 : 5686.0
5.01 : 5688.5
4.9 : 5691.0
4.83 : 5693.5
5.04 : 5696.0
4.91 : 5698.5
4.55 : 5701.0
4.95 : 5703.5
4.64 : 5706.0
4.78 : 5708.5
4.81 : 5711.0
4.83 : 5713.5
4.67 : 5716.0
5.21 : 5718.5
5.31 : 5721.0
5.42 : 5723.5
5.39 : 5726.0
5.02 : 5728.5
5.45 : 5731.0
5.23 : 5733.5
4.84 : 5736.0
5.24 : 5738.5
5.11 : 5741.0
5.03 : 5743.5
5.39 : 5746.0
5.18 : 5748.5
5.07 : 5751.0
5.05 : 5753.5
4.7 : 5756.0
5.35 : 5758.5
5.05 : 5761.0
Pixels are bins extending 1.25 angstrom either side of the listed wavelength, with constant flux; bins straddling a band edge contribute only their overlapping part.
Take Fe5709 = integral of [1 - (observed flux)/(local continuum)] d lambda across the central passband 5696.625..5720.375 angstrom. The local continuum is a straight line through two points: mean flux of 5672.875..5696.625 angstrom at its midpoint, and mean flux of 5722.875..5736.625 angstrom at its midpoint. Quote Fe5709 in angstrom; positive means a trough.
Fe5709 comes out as 1.3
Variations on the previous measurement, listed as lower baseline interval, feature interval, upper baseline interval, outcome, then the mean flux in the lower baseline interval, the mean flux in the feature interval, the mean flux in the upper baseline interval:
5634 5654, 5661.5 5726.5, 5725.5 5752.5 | 1.23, 4.9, 4.95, 5.17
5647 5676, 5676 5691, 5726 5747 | 0.07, 4.93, 4.98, 5.17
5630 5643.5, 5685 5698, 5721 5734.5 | 0.41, 4.79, 4.94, 5.3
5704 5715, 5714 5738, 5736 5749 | -0.95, 4.78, 5.16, 5.16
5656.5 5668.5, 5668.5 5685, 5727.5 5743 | -0.31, 4.85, 5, 5.14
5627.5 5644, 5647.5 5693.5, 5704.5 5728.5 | -0.58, 4.78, 4.94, 5.01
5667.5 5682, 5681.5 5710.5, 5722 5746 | 1.40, 5.04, 4.85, 5.2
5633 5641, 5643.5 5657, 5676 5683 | -0.39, 4.75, 4.98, 5.04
